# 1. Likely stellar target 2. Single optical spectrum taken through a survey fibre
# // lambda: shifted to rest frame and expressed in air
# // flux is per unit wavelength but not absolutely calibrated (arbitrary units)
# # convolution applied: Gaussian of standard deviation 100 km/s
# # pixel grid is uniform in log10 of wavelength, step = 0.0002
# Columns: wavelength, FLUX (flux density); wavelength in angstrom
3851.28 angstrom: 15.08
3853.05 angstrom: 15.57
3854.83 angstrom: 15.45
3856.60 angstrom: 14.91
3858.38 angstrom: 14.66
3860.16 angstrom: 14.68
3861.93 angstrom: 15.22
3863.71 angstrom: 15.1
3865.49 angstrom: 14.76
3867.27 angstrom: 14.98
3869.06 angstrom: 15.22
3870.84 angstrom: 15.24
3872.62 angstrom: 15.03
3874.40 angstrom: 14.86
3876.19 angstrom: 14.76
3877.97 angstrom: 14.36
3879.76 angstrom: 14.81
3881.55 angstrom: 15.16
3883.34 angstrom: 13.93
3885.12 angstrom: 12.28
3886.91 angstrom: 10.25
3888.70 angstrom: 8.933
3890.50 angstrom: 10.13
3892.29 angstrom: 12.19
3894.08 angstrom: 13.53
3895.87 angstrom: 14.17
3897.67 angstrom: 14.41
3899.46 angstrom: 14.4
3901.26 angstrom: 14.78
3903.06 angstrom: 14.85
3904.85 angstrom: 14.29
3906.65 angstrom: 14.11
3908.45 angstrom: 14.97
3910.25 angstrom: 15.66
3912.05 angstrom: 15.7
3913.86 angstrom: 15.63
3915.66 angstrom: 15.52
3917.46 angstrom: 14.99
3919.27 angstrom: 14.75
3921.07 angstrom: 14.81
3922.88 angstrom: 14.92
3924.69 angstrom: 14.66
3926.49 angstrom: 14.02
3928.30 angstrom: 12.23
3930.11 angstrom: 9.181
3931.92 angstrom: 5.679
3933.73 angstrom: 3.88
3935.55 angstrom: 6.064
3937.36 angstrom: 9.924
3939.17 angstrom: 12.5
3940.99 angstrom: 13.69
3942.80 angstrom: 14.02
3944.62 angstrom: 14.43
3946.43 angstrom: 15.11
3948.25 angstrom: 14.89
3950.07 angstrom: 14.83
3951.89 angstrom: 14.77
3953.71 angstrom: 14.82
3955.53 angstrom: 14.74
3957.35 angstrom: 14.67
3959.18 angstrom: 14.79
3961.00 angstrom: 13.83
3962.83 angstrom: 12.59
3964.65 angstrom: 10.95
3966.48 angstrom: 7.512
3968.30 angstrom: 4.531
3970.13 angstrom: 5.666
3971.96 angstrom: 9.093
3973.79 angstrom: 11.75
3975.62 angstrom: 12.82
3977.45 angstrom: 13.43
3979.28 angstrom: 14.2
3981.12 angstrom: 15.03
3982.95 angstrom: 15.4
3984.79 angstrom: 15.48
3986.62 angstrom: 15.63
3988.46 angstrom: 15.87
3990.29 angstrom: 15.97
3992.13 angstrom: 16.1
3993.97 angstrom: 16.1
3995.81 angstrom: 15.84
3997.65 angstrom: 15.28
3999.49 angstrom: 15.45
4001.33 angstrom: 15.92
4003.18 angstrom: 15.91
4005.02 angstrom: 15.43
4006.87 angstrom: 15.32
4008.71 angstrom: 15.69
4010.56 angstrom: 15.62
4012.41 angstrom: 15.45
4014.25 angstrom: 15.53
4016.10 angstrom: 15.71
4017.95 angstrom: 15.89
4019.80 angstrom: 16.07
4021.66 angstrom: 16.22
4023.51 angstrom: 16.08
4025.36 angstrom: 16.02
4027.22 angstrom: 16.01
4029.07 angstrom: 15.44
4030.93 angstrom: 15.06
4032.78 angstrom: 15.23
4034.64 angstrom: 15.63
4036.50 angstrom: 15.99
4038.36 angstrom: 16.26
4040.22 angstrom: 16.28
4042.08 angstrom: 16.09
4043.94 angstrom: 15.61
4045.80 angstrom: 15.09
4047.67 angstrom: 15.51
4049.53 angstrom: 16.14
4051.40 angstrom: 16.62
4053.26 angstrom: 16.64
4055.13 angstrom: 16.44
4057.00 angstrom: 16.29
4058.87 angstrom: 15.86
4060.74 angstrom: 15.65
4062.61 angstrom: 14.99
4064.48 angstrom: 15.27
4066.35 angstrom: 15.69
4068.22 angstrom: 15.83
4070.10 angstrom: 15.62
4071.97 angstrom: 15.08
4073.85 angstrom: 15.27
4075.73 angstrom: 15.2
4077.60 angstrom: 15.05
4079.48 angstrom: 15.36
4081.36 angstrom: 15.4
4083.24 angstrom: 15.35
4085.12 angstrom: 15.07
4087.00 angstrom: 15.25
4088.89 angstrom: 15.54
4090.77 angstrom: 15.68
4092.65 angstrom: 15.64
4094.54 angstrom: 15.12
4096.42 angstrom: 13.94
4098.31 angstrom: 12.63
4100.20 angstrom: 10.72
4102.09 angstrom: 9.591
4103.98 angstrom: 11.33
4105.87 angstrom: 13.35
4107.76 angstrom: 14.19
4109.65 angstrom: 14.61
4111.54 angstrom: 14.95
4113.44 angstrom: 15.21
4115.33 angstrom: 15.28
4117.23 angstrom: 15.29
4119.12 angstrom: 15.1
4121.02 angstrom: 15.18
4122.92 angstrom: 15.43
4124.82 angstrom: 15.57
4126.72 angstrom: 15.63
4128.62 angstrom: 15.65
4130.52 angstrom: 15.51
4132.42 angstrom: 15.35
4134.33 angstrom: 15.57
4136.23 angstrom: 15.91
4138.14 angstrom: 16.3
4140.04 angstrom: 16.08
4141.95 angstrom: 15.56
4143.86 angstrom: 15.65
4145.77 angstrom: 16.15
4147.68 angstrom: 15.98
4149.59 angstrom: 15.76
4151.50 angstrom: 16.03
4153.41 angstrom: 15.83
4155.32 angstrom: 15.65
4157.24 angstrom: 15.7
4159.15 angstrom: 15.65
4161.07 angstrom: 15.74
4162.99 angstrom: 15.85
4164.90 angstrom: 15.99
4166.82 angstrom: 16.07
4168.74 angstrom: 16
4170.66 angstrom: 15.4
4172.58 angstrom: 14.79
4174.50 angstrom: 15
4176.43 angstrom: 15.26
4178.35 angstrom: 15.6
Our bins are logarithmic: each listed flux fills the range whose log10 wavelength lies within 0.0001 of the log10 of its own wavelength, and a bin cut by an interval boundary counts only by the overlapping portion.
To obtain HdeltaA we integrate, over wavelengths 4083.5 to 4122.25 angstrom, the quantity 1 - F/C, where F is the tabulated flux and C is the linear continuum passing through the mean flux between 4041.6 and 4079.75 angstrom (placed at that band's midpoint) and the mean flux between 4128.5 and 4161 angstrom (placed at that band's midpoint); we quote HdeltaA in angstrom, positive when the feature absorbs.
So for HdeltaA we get 3.7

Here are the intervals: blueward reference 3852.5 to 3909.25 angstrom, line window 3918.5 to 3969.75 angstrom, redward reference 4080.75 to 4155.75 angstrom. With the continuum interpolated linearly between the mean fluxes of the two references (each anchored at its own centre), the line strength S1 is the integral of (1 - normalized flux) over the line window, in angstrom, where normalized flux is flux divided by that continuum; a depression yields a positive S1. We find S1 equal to 7.7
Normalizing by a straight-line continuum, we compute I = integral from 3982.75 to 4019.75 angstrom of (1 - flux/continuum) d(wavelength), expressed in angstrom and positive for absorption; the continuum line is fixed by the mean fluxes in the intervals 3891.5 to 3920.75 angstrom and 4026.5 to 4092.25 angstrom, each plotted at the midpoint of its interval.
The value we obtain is -1.0 angstrom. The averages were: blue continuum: 14.6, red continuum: 15.6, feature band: 15.7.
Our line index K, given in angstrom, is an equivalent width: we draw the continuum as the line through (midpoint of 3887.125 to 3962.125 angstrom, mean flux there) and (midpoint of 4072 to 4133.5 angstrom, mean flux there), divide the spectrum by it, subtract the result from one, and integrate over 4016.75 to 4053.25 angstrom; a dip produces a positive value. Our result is -4.5 angstrom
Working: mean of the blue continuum 13.3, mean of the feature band 15.9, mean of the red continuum 14.6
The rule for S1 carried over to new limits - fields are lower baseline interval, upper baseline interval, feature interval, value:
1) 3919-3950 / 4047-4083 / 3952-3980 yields 2.5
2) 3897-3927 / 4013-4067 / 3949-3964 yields 0.9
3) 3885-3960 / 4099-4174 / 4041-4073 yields -3.1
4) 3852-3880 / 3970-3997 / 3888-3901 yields 1.8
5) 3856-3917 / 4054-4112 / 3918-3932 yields 1.3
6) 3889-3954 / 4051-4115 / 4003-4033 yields -3.2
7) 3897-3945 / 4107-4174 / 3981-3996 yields -2.1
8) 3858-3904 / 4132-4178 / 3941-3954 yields -0.2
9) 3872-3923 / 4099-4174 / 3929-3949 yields 4.8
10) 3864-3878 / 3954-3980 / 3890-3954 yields -0.9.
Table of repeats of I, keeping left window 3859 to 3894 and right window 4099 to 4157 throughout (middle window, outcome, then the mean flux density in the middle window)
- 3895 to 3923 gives -1.89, 14.9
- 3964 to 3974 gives 4.42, 7.93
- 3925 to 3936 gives 3.99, 8.94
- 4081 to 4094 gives -0.57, 15.4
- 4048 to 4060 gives -1.37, 16.3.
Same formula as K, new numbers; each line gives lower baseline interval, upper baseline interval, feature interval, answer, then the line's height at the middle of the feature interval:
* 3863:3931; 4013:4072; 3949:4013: 5.0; 15.1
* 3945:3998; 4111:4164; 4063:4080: -0.7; 14.8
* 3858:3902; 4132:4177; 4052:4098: -0.7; 15.2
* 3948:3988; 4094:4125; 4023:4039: -2.9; 13.3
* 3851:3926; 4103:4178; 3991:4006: -1.0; 14.8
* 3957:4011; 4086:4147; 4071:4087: -0.8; 14.5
